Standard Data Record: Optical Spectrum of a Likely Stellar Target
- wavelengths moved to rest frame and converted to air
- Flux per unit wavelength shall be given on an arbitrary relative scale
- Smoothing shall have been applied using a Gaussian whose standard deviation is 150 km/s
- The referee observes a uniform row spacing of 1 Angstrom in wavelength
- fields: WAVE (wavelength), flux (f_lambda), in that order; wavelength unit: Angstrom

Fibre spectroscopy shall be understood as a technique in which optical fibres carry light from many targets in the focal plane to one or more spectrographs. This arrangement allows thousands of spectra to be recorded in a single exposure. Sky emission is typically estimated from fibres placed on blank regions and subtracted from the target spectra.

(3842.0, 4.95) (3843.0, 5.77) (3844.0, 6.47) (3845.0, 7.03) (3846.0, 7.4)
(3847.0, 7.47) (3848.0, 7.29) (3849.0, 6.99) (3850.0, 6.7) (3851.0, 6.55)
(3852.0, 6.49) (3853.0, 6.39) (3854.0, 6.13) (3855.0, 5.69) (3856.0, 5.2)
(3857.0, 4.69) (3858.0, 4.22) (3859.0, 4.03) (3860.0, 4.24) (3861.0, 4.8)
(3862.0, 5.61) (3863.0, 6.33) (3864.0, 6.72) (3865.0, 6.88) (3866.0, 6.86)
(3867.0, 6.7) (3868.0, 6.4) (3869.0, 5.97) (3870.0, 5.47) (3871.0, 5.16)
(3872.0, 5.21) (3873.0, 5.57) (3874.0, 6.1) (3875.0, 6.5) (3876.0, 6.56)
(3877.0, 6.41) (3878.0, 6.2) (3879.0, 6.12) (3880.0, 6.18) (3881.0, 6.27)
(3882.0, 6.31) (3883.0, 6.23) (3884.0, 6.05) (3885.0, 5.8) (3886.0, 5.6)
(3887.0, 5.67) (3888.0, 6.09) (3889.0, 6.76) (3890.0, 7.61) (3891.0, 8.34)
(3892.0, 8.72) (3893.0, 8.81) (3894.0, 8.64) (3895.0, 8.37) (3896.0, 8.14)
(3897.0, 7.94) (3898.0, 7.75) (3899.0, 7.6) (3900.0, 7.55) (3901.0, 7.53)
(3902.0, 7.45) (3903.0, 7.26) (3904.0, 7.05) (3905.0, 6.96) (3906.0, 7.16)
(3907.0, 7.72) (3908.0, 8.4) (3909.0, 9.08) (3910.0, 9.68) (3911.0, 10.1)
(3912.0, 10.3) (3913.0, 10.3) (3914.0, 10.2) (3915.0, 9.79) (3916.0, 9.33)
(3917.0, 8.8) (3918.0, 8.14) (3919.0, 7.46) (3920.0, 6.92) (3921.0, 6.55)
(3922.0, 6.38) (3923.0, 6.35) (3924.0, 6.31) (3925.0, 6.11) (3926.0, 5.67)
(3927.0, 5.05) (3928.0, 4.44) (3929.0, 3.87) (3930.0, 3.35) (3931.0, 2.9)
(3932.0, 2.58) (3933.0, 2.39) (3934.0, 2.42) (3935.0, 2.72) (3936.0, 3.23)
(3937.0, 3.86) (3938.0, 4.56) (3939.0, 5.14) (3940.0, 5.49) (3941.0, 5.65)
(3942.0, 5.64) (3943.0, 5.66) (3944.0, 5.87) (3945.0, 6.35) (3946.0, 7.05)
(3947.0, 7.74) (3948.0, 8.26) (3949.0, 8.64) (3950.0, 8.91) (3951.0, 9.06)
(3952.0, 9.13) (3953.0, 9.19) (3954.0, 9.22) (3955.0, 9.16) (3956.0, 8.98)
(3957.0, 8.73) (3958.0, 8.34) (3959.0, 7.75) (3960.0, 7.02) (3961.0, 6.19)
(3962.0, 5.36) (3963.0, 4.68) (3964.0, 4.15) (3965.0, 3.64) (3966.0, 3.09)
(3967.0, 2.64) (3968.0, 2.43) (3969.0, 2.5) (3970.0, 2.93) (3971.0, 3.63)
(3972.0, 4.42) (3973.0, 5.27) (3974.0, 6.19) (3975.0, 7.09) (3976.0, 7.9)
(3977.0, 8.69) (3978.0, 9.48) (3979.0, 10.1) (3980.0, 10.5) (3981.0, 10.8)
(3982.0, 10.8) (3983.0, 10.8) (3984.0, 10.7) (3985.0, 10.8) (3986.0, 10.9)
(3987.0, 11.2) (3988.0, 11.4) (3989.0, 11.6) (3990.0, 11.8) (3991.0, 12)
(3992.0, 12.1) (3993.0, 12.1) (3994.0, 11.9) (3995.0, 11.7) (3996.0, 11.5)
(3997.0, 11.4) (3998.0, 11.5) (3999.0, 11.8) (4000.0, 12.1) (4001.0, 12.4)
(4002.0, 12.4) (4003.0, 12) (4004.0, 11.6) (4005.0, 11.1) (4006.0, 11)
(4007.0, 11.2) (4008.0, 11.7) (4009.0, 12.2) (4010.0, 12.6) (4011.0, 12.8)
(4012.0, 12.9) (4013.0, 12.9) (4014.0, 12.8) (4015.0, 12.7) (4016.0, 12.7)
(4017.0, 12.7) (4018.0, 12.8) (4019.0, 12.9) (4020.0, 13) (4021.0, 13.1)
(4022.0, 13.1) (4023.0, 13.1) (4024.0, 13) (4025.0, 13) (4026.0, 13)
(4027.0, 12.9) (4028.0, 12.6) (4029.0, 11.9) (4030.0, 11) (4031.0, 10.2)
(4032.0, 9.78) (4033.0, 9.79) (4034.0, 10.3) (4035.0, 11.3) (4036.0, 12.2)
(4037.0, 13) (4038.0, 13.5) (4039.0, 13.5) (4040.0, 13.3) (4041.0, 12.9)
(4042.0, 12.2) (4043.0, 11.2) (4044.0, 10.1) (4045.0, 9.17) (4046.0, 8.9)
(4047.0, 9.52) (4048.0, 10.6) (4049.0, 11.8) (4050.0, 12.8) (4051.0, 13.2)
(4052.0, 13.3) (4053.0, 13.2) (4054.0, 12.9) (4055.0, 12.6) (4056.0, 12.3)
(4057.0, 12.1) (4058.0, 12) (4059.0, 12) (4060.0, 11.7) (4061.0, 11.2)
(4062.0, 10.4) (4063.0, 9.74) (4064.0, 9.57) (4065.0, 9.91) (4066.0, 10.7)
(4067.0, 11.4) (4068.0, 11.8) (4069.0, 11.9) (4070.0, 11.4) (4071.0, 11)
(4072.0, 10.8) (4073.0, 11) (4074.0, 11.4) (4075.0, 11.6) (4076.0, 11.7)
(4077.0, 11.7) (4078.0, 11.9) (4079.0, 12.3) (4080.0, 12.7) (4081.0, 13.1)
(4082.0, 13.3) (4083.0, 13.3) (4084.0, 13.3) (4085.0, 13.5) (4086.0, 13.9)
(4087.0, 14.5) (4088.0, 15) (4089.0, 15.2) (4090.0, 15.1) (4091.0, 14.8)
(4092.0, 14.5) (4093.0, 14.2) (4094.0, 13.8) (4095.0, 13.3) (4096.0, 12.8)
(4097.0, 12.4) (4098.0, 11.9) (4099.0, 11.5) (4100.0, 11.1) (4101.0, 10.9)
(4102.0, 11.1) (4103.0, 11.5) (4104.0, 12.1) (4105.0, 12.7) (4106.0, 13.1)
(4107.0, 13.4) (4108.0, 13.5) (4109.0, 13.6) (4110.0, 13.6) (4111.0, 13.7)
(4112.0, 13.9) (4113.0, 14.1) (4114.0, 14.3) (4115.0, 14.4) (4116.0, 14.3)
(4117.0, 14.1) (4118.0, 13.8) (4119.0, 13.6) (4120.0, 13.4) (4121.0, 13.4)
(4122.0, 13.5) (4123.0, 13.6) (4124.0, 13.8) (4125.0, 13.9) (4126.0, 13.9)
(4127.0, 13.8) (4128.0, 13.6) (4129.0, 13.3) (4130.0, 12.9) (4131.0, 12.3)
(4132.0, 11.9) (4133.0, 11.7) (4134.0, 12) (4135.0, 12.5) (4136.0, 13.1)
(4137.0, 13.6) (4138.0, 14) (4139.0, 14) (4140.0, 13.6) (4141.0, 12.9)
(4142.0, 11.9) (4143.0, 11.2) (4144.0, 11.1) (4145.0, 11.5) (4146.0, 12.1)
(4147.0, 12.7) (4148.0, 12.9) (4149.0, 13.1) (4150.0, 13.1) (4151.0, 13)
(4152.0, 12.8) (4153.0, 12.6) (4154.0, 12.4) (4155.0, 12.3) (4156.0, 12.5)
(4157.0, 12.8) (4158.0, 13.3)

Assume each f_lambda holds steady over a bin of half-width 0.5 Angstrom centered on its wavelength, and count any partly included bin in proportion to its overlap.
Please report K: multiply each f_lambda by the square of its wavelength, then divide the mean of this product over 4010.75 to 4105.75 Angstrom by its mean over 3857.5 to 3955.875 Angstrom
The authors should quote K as 1.97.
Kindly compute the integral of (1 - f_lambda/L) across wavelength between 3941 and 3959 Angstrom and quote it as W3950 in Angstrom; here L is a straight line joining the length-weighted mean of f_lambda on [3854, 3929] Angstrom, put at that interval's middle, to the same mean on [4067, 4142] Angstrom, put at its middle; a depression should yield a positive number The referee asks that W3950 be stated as 1.37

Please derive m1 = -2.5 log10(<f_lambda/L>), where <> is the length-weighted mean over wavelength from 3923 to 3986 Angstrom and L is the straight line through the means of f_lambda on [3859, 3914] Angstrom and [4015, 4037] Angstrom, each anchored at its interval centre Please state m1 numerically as 0.45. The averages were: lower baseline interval 7.02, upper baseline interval 12.1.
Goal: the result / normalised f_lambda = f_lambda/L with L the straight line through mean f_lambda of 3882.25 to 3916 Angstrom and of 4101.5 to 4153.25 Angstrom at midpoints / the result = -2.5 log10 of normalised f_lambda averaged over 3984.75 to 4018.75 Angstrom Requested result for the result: -0.17 mag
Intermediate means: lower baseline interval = 7.91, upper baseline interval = 13.1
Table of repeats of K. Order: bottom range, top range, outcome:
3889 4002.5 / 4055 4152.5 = 1.78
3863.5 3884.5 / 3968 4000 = 1.62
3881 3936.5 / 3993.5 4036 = 1.85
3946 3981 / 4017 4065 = 1.80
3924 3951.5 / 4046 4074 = 2.30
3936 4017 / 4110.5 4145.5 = 1.60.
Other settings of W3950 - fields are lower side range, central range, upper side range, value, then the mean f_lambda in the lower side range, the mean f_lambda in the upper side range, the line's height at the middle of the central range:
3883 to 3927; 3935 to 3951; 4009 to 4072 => 5.0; 7.68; 11.9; 8.86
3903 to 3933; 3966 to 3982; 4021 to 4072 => 4.9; 7.06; 11.7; 9.08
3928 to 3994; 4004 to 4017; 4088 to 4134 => -4.4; 7.04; 13.3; 9.1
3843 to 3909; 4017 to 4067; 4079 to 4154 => -3.2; 6.61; 13.1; 11.1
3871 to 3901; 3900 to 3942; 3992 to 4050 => 8.2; 6.85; 11.9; 8.17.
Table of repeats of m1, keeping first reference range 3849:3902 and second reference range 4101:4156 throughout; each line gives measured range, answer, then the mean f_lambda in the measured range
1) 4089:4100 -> -0.11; 13.4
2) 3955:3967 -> 0.37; 6.15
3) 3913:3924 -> -0.07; 8.02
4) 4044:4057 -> -0.06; 11.6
